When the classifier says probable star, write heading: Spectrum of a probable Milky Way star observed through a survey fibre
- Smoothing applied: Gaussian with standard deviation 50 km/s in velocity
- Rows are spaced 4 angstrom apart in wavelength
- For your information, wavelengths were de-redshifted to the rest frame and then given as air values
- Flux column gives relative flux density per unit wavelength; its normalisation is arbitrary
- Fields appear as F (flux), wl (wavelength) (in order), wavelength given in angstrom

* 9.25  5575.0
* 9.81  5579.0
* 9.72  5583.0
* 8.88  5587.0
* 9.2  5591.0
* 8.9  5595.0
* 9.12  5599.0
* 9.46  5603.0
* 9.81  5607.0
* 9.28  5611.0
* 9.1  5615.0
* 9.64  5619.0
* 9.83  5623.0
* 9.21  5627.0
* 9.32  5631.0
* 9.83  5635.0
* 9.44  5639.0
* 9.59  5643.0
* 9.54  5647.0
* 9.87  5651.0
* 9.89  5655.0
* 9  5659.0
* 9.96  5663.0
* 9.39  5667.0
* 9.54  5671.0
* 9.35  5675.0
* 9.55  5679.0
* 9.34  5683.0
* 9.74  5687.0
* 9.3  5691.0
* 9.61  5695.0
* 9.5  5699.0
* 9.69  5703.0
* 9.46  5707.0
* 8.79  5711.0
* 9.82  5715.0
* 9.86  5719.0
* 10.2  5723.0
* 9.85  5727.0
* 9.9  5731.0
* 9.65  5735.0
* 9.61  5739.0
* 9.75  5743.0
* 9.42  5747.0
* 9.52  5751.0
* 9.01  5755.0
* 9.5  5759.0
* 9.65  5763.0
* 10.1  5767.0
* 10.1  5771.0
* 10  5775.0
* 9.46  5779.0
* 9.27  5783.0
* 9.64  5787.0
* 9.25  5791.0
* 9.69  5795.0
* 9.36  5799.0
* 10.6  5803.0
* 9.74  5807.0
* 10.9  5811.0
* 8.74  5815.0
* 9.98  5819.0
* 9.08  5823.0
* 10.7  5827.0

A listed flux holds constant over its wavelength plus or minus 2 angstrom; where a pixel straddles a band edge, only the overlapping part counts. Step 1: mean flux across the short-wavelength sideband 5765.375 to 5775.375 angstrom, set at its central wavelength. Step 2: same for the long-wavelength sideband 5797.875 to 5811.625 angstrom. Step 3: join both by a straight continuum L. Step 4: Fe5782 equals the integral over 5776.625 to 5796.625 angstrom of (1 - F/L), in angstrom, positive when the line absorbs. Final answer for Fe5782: 1.3 angstrom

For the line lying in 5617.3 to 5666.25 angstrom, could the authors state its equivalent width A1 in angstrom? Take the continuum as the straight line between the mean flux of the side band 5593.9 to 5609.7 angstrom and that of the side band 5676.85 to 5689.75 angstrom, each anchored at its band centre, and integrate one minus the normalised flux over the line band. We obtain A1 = -0.8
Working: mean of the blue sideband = 9.34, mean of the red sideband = 9.53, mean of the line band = 9.59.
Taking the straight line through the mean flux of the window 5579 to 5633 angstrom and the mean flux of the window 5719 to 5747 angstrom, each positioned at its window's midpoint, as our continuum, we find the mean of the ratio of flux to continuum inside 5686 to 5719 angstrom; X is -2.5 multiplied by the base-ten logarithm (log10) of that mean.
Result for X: 0.022 mag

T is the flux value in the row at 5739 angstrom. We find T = 9.61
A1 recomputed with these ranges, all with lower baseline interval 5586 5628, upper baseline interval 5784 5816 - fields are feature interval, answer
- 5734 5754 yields 0.2 angstrom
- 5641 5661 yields -0.3 angstrom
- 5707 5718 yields 0.2 angstrom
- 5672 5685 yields 0.1 angstrom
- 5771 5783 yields 0.0 angstrom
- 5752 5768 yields 0.2 angstrom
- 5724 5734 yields -0.3 angstrom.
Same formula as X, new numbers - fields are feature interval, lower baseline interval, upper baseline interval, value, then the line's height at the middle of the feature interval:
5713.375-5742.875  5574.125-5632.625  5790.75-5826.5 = -0.025 mag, 9.61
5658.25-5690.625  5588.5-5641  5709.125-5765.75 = 0.001 mag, 9.5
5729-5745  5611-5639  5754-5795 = -0.017 mag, 9.58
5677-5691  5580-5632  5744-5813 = 0.001 mag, 9.52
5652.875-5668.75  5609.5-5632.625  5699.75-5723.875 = -0.009 mag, 9.49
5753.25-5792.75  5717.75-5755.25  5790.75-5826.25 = 0.015 mag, 9.73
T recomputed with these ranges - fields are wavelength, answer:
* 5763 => 9.65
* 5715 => 9.82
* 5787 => 9.64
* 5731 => 9.9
